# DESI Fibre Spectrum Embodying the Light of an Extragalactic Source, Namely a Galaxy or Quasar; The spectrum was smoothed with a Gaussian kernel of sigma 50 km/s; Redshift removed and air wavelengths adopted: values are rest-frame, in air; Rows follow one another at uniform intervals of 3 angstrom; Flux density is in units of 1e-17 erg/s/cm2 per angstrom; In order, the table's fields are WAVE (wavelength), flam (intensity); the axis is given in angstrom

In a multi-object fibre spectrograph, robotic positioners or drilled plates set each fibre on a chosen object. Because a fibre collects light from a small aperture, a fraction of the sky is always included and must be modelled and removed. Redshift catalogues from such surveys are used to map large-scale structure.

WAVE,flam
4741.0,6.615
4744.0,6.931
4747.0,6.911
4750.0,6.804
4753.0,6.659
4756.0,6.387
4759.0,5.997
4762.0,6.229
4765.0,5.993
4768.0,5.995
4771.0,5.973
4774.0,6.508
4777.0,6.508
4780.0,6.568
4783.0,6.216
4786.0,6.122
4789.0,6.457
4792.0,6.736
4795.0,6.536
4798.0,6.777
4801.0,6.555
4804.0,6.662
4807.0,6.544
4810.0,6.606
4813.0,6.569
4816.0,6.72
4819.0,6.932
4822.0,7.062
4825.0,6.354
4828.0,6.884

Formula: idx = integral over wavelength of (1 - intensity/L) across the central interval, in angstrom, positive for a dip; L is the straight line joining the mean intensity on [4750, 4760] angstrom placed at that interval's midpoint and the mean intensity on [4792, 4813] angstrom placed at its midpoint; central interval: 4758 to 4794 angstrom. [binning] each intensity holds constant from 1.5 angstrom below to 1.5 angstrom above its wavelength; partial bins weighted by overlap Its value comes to 1.3 angstrom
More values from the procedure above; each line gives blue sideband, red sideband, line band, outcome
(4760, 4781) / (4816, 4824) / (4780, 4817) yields 0.4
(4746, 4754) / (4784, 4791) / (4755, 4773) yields 1.4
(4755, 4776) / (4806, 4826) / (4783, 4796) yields 0.0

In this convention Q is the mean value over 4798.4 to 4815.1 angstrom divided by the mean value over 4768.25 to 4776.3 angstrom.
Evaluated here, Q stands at 1.06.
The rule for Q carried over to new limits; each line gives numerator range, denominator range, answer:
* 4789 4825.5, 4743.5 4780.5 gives 1.04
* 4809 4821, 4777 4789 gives 1.06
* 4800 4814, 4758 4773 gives 1.09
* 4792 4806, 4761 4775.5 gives 1.08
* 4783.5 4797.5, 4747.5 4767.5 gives 1.02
